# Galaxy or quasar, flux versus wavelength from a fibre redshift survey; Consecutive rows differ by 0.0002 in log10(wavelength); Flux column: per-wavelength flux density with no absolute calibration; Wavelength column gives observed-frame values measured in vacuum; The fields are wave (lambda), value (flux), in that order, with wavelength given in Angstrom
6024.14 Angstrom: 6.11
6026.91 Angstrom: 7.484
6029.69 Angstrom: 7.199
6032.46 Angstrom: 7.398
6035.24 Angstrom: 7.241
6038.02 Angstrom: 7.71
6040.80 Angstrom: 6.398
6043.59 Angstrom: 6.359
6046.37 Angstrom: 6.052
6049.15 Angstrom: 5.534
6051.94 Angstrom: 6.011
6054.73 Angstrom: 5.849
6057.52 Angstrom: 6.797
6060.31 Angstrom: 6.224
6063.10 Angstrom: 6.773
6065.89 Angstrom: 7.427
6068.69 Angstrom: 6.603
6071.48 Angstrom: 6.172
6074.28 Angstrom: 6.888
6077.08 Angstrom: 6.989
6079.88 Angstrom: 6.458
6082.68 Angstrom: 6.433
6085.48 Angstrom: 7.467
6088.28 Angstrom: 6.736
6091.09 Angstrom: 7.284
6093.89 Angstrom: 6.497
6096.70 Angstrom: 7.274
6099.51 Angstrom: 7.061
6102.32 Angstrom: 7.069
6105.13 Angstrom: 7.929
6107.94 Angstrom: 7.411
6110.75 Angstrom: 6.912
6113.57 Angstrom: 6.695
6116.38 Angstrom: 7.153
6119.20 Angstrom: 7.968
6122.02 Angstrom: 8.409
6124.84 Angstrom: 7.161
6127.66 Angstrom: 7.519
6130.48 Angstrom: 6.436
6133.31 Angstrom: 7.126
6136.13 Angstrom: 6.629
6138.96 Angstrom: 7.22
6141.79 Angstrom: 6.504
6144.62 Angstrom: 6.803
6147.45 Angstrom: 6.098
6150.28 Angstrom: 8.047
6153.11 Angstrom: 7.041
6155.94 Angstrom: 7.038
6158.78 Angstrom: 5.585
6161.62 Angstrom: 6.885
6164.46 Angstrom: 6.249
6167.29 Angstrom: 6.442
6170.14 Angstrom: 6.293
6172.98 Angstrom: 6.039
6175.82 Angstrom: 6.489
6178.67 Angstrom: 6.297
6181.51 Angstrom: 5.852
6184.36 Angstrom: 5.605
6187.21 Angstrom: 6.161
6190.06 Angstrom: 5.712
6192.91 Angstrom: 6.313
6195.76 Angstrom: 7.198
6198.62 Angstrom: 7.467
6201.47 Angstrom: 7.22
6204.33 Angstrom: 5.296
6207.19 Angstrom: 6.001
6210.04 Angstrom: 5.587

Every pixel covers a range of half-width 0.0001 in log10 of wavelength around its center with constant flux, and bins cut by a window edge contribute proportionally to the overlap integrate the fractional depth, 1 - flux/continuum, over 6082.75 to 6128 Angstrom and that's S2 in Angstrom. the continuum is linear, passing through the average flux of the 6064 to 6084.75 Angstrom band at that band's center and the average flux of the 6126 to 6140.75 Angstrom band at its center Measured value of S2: -2.58 Angstrom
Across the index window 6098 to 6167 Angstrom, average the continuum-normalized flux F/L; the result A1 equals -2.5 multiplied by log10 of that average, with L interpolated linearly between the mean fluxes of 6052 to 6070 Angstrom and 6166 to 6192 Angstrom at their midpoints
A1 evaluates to -0.12 mag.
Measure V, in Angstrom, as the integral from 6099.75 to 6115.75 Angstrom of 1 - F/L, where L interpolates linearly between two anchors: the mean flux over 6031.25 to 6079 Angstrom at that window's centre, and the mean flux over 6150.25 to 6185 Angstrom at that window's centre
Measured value -1.7 Angstrom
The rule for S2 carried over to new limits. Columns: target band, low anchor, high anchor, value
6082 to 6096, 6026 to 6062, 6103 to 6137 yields 0.2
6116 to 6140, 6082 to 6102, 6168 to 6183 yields -2.3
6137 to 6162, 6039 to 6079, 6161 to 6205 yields -1.6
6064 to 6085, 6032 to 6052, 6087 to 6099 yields 0.2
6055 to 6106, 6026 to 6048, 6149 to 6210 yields -0.5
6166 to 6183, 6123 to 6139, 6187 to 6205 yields 1.2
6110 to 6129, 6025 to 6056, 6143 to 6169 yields -2.1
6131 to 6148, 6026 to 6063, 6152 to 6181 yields -0.8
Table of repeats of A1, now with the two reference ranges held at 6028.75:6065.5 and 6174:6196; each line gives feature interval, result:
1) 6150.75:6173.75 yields -0.05 mag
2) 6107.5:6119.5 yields -0.12 mag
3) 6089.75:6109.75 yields -0.13 mag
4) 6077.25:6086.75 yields -0.05 mag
